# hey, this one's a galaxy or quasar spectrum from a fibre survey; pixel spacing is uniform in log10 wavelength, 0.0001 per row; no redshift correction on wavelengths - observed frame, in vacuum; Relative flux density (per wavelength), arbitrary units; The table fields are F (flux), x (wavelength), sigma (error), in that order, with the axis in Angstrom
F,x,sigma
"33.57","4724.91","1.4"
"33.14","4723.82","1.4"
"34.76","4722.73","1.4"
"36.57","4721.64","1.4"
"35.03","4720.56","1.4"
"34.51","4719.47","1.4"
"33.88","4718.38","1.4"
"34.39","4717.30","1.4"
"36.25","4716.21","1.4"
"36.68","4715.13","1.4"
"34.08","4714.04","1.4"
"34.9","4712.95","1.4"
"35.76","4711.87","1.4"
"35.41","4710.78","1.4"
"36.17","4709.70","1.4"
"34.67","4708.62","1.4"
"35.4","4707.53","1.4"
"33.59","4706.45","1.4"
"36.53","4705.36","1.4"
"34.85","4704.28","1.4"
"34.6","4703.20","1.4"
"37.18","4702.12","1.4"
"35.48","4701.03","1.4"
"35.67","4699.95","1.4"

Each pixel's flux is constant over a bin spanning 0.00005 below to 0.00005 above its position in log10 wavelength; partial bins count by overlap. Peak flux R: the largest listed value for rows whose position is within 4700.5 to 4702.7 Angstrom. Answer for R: 37.18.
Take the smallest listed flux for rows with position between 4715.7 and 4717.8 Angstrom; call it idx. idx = 34.39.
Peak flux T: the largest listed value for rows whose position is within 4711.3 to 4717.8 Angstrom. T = 36.68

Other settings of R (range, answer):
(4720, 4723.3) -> 36.57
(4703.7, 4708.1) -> 36.53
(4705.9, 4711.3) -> 36.17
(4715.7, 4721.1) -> 36.25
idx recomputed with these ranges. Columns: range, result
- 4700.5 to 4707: 33.59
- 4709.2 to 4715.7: 34.08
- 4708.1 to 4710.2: 34.67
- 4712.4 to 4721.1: 33.88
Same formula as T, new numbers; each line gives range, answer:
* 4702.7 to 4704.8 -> 34.85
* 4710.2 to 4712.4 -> 35.76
